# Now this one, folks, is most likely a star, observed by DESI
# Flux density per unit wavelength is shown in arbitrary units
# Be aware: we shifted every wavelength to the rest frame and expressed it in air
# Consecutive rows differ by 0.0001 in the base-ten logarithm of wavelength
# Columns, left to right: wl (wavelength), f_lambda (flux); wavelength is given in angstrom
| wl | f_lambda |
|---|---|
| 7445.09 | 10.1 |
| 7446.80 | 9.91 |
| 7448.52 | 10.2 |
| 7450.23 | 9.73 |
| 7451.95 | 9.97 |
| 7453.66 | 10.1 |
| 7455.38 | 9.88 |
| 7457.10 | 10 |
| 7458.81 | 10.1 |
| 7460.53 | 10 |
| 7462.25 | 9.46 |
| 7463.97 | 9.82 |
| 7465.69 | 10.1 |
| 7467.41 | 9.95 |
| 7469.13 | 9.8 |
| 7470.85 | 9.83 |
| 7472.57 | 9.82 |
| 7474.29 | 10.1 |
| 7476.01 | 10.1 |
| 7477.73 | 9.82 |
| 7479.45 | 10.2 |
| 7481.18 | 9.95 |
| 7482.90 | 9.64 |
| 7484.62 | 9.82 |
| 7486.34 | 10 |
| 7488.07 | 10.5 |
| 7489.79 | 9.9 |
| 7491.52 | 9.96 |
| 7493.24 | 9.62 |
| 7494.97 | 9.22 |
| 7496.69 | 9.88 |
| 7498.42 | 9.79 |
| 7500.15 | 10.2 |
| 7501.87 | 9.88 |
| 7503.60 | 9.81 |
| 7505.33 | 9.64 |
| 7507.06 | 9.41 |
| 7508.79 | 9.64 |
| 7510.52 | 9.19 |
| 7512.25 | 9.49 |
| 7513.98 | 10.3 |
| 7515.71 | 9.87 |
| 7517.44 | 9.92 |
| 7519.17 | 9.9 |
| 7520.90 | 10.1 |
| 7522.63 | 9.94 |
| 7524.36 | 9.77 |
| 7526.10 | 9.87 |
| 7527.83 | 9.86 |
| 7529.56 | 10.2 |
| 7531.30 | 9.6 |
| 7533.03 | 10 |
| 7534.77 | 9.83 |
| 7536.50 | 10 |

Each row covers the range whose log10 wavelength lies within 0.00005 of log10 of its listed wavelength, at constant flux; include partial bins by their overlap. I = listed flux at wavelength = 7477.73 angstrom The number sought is 9.82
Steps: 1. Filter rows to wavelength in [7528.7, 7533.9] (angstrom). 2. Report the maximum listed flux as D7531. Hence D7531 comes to 10.2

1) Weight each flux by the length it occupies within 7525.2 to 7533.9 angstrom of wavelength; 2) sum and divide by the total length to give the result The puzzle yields 9.9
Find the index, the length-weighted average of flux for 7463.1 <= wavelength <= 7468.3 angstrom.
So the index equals 9.95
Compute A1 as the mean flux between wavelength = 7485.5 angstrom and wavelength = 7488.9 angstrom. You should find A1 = 10.2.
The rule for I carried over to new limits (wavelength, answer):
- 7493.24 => 9.62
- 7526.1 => 9.87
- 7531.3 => 9.6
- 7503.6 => 9.81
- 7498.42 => 9.79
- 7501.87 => 9.88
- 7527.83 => 9.86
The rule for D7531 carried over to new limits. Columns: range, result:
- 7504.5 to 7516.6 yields 10.3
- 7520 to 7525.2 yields 10.1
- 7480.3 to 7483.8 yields 9.95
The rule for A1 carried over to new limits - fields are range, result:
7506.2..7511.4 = 9.41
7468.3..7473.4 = 9.82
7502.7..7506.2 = 9.71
